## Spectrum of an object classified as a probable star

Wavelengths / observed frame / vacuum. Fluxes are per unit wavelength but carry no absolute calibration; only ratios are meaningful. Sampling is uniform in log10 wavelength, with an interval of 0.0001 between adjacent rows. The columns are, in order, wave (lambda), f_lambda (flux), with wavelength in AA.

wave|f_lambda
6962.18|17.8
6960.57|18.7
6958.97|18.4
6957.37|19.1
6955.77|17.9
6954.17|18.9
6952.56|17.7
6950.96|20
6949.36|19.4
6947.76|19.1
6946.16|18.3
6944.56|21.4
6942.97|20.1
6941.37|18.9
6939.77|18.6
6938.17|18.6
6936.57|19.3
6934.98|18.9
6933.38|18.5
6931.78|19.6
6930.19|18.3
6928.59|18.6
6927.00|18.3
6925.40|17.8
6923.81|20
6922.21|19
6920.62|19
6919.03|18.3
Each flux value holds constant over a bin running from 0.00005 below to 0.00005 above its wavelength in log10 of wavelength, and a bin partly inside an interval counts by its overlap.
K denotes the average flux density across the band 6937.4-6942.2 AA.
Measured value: 18.7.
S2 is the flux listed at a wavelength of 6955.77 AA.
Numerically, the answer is 17.9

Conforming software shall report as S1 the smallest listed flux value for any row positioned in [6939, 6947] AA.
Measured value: 18.3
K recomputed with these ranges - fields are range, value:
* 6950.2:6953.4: 18.8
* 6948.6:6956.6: 18.8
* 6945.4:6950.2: 18.9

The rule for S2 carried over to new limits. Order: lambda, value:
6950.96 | 20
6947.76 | 19.1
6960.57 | 18.7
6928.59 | 18.6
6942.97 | 20.1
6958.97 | 18.4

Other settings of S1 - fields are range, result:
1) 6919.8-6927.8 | 17.8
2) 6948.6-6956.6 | 17.7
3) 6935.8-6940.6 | 18.6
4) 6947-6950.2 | 19.1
